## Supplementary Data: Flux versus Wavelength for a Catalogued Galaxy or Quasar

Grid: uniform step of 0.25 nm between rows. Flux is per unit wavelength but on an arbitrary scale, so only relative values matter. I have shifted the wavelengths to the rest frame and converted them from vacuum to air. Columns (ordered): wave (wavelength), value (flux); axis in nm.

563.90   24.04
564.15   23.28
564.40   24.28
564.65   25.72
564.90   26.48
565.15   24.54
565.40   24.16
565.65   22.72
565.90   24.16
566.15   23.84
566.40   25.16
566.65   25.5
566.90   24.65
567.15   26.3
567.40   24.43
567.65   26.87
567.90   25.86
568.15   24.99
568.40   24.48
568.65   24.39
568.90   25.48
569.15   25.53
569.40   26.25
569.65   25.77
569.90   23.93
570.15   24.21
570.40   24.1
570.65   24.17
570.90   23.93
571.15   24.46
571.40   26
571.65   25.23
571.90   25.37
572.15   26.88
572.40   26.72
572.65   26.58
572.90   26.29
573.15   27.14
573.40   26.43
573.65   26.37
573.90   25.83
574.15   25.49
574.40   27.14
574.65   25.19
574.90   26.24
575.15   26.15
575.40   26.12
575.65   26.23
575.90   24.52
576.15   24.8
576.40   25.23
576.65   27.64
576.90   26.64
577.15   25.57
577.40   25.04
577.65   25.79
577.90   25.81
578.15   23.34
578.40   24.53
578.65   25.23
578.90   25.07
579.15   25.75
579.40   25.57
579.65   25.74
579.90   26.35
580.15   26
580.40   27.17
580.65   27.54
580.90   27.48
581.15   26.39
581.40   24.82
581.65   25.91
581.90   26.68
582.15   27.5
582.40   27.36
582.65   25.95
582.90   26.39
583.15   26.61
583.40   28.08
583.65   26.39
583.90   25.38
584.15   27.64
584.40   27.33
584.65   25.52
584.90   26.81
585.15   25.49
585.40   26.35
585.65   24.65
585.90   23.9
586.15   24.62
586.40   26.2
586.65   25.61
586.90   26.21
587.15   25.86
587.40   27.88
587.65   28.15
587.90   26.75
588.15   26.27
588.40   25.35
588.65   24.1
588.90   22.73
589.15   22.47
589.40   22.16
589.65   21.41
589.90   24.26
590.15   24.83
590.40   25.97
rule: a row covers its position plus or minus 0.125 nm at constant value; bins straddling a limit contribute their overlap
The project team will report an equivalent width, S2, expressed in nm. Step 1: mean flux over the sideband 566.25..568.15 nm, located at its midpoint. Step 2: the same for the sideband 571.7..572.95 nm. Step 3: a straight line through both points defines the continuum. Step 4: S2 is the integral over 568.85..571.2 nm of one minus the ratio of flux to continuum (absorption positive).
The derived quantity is 0.11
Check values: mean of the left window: 25.5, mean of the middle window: 24.8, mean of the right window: 26.3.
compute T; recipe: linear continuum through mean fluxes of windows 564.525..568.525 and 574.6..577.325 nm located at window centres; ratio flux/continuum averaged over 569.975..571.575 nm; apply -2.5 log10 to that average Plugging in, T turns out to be 0.04 mag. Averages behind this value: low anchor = 25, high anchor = 25.9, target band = 24.5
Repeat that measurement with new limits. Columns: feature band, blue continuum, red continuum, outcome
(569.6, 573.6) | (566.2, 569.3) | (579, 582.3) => 0.01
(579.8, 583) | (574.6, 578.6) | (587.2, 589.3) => -0.04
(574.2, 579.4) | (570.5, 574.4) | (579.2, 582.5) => 0.02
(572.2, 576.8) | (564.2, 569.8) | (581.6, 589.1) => -0.03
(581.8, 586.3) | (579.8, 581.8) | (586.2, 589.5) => -0.01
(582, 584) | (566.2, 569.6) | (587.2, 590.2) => -0.08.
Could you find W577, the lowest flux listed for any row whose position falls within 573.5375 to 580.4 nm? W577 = 23.34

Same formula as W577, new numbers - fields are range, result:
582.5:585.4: 25.38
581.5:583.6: 25.91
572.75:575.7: 25.19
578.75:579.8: 25.07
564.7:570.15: 22.72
